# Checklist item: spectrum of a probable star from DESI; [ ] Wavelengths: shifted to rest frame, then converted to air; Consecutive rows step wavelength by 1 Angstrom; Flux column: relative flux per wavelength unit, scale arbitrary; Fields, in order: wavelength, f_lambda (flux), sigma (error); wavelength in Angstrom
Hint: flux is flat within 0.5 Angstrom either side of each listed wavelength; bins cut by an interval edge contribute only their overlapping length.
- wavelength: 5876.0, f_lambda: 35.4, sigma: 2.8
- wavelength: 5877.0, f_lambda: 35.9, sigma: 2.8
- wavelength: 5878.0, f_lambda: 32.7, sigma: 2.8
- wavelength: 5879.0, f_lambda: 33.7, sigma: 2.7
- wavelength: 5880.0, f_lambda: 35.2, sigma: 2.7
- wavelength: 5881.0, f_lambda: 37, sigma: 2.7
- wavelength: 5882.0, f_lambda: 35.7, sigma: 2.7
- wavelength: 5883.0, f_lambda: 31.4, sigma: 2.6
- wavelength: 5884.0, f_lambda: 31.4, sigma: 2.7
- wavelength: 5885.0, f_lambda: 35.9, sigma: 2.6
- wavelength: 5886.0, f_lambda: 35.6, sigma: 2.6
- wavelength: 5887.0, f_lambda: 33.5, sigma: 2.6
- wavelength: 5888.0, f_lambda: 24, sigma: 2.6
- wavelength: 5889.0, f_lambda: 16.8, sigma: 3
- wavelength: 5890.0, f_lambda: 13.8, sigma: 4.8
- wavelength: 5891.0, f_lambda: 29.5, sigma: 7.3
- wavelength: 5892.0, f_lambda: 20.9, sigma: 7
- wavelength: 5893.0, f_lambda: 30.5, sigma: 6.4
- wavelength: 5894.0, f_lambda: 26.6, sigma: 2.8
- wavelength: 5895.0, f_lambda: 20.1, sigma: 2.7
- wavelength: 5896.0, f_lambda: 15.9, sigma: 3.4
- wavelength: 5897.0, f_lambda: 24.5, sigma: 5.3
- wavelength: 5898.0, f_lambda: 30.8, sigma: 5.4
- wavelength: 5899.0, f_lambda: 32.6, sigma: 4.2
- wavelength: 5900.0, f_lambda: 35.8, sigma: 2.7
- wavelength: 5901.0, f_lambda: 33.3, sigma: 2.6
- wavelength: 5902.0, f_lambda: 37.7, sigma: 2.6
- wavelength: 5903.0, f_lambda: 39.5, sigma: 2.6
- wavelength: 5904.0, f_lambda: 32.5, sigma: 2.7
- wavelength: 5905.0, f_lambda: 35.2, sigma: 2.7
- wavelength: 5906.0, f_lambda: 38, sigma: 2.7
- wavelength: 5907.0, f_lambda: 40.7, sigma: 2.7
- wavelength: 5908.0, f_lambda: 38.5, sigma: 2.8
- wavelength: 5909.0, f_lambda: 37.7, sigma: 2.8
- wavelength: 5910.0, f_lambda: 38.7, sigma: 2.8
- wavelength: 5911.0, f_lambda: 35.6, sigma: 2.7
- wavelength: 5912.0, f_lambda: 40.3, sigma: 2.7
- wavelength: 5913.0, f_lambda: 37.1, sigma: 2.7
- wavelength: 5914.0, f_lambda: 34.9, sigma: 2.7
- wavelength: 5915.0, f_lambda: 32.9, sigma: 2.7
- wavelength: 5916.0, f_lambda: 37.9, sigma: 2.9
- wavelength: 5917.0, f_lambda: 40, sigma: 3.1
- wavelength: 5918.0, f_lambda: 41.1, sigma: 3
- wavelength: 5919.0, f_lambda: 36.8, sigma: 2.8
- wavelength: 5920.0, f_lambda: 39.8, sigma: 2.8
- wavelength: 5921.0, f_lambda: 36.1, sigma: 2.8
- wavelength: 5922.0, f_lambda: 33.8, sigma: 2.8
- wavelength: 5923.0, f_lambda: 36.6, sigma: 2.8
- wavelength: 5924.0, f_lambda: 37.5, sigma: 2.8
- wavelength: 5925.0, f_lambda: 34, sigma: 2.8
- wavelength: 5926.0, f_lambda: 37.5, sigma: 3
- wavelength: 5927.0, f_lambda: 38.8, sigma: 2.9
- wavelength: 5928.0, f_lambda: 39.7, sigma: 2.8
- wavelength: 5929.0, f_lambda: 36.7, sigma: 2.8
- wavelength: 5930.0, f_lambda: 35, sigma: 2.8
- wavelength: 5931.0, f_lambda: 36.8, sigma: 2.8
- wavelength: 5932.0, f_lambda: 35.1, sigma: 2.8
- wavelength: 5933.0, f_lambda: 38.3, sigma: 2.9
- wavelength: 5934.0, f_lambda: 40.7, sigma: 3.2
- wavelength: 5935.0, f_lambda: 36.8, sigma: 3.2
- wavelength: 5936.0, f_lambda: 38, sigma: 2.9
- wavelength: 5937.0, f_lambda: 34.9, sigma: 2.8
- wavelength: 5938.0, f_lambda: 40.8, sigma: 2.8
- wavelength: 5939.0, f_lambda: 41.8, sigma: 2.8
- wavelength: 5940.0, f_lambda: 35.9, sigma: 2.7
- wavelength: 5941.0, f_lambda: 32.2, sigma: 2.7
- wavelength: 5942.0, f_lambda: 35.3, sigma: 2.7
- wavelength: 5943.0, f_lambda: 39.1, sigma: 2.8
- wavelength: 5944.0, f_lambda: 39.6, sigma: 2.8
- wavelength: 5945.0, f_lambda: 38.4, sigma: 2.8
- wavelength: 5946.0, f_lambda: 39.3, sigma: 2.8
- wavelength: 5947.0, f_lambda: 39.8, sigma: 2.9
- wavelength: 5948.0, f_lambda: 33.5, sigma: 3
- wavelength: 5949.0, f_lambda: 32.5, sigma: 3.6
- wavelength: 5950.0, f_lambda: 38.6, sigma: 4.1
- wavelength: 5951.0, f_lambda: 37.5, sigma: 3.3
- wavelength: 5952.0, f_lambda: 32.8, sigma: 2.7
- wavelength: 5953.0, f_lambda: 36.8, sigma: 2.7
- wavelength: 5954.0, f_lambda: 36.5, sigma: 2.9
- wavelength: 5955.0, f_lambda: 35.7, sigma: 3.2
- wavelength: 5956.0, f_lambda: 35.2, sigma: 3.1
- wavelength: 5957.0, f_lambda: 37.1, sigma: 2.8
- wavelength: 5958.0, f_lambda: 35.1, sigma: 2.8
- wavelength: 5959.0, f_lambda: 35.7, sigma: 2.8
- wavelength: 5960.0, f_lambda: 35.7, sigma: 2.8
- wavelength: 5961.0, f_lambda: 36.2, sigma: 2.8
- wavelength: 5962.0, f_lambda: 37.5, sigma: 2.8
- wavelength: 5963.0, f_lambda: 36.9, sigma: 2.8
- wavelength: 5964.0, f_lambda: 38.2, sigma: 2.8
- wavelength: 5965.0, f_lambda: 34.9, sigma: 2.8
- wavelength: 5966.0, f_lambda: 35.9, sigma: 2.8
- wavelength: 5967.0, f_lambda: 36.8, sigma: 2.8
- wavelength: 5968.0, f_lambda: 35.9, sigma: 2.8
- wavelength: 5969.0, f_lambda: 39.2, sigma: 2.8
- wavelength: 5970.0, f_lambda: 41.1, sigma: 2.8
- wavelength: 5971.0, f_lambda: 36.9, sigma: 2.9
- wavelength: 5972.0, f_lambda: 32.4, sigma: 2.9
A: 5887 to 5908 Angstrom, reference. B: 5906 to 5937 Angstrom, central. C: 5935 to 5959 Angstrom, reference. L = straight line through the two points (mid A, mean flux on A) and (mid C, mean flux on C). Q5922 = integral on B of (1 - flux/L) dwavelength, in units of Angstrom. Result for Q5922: -4.3 Angstrom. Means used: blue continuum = 29.3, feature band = 37.4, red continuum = 36.8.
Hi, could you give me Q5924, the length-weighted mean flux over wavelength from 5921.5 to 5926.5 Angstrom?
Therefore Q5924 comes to 35.9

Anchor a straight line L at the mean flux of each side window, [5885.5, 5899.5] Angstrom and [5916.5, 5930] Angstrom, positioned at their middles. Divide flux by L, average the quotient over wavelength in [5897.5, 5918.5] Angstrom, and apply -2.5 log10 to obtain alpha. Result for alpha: -0.170 mag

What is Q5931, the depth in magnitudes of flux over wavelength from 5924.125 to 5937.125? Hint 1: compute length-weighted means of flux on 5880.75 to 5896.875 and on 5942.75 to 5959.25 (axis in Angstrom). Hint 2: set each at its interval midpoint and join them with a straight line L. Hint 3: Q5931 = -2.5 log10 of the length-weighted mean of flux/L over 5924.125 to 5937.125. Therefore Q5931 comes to -0.11 mag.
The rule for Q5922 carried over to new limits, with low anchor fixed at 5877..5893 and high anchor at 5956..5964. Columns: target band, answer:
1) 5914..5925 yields -1.4 Angstrom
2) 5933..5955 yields -1.4 Angstrom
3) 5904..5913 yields -1.6 Angstrom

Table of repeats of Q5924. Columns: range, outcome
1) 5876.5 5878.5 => 34.3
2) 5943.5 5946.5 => 39.1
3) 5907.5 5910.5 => 38.3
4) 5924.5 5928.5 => 37.5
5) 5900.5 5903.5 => 36.8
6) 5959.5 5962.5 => 36.5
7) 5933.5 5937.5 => 37.6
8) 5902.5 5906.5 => 36.3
